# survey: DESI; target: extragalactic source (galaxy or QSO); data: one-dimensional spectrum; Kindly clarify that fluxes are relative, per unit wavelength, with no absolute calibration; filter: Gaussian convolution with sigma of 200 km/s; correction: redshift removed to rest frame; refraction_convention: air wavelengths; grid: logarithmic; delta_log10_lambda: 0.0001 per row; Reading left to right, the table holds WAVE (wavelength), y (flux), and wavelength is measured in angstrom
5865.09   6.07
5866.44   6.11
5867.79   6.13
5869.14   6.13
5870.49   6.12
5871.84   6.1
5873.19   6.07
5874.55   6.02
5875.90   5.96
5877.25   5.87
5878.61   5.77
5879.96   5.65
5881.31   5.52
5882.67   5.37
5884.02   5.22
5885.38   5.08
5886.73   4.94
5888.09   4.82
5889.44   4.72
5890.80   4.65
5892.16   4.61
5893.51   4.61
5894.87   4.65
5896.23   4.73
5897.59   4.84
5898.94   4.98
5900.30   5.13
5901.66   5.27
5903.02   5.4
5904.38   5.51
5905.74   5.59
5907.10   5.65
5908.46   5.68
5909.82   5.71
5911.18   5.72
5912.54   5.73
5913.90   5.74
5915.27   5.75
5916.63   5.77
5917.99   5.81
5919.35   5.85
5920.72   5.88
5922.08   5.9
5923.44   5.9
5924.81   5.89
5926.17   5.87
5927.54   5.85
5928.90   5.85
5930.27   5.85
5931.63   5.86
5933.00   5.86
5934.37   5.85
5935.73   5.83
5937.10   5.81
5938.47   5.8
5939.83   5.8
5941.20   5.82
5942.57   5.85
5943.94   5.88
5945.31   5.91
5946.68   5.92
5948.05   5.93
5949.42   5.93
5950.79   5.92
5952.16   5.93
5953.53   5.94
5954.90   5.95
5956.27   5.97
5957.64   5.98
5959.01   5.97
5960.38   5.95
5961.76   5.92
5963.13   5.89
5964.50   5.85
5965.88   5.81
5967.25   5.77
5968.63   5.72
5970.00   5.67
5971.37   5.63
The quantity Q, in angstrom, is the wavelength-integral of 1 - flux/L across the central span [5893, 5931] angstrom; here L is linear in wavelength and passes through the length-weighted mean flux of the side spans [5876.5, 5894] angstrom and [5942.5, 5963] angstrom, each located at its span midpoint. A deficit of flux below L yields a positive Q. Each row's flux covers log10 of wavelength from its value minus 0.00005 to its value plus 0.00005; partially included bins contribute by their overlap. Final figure -0.6 angstrom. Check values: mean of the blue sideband 5.15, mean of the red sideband 5.93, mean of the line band 5.54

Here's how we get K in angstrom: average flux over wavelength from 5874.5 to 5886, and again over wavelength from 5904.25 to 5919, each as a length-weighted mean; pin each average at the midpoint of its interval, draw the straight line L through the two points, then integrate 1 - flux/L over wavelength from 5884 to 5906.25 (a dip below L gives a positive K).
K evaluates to 2.6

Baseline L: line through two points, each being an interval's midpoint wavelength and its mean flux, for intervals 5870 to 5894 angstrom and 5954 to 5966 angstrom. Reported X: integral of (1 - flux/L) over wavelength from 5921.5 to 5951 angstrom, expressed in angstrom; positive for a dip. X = -0.5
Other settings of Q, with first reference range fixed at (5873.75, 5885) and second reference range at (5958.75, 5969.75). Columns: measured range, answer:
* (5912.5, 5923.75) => -0.14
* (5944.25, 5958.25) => -0.29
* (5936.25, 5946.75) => -0.09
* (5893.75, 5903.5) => 1.24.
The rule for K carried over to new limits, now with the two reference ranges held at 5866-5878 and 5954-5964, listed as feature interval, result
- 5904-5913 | 0.5 angstrom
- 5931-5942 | 0.3 angstrom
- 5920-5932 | 0.2 angstrom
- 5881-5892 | 1.9 angstrom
